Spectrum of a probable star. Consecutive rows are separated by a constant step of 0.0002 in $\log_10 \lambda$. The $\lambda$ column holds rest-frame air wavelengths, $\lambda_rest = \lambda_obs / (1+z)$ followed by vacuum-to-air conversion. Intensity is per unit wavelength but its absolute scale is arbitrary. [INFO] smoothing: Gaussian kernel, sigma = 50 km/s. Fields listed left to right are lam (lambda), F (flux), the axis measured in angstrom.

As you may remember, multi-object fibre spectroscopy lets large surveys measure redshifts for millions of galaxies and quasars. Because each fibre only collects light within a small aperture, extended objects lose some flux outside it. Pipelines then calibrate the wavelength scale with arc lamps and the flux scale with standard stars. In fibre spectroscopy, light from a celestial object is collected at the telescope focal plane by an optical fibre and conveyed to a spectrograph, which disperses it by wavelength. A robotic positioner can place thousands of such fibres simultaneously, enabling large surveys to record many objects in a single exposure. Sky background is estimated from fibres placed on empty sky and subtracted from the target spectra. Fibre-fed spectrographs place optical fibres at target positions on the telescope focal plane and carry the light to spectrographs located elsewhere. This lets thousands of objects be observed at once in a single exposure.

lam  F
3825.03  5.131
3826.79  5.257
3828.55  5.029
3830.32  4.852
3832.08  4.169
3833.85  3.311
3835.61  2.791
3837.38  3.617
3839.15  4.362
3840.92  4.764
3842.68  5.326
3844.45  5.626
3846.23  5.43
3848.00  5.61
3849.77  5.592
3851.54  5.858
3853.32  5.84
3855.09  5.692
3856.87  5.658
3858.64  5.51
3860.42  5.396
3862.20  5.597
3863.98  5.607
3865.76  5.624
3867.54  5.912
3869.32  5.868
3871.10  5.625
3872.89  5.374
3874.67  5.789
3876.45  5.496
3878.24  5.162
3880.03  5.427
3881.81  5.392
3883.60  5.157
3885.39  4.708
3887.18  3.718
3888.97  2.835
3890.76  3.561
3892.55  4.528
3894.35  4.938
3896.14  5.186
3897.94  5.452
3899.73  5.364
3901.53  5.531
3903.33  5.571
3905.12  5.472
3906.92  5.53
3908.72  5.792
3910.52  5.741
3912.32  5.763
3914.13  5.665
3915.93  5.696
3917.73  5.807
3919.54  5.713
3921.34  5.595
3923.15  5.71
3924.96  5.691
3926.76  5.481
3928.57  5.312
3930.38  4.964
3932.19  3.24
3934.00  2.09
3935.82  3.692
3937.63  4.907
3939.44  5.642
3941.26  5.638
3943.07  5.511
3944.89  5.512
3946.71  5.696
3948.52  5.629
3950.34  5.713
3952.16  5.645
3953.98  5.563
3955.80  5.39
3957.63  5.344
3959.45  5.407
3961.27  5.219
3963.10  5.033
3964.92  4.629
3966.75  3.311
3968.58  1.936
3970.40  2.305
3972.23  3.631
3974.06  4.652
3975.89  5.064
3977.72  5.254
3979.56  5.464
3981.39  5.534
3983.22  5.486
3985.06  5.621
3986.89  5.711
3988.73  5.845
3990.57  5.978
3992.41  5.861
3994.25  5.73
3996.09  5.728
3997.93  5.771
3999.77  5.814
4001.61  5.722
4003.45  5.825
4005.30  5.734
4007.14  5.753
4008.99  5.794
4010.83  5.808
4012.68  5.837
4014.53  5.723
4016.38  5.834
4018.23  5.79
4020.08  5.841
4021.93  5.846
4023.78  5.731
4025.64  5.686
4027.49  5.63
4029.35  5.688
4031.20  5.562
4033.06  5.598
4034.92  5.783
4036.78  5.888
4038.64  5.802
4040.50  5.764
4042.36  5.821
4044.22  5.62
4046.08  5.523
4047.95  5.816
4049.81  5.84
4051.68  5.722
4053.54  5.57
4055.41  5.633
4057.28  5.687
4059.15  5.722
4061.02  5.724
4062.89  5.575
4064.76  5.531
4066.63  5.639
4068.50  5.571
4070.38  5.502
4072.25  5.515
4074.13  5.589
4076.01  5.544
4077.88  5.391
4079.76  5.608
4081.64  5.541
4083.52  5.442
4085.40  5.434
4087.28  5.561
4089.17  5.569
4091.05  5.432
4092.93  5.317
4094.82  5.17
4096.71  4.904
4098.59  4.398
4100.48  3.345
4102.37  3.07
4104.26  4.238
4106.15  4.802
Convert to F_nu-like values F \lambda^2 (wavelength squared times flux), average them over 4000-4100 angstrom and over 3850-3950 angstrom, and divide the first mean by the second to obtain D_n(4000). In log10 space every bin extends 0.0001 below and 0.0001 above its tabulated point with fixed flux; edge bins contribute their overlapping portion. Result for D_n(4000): 1.15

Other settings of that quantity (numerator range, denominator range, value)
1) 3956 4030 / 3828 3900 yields 1.13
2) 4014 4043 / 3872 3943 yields 1.20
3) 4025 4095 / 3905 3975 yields 1.19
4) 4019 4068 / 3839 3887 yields 1.15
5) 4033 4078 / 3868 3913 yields 1.19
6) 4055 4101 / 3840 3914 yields 1.12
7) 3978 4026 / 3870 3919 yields 1.17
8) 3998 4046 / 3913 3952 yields 1.16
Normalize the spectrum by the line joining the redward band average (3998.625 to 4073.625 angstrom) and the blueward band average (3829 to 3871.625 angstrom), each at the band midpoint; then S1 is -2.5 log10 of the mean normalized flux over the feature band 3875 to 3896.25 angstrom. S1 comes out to 0.12 mag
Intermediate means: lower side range 5.15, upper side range 5.71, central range 4.69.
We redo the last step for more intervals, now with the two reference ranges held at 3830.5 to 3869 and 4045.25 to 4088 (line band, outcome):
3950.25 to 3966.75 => 0.033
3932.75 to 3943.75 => 0.176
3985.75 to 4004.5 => -0.069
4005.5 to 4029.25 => -0.054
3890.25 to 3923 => -0.034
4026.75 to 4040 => -0.036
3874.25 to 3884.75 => -0.038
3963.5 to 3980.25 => 0.313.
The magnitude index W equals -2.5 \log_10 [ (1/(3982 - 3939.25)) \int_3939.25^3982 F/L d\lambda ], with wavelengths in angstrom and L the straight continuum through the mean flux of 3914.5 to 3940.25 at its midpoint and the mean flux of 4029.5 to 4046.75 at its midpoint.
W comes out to 0.06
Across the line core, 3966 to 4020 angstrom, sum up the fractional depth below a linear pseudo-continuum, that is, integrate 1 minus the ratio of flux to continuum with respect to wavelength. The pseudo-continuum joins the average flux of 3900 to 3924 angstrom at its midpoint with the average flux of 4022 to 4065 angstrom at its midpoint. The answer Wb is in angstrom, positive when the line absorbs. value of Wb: 3.8 angstrom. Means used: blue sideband 5.65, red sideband 5.7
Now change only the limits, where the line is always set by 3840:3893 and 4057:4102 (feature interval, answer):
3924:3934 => 1.13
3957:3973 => 3.69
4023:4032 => -0.59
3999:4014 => -1.35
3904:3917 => -0.96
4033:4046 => -1.06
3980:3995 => -1.17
